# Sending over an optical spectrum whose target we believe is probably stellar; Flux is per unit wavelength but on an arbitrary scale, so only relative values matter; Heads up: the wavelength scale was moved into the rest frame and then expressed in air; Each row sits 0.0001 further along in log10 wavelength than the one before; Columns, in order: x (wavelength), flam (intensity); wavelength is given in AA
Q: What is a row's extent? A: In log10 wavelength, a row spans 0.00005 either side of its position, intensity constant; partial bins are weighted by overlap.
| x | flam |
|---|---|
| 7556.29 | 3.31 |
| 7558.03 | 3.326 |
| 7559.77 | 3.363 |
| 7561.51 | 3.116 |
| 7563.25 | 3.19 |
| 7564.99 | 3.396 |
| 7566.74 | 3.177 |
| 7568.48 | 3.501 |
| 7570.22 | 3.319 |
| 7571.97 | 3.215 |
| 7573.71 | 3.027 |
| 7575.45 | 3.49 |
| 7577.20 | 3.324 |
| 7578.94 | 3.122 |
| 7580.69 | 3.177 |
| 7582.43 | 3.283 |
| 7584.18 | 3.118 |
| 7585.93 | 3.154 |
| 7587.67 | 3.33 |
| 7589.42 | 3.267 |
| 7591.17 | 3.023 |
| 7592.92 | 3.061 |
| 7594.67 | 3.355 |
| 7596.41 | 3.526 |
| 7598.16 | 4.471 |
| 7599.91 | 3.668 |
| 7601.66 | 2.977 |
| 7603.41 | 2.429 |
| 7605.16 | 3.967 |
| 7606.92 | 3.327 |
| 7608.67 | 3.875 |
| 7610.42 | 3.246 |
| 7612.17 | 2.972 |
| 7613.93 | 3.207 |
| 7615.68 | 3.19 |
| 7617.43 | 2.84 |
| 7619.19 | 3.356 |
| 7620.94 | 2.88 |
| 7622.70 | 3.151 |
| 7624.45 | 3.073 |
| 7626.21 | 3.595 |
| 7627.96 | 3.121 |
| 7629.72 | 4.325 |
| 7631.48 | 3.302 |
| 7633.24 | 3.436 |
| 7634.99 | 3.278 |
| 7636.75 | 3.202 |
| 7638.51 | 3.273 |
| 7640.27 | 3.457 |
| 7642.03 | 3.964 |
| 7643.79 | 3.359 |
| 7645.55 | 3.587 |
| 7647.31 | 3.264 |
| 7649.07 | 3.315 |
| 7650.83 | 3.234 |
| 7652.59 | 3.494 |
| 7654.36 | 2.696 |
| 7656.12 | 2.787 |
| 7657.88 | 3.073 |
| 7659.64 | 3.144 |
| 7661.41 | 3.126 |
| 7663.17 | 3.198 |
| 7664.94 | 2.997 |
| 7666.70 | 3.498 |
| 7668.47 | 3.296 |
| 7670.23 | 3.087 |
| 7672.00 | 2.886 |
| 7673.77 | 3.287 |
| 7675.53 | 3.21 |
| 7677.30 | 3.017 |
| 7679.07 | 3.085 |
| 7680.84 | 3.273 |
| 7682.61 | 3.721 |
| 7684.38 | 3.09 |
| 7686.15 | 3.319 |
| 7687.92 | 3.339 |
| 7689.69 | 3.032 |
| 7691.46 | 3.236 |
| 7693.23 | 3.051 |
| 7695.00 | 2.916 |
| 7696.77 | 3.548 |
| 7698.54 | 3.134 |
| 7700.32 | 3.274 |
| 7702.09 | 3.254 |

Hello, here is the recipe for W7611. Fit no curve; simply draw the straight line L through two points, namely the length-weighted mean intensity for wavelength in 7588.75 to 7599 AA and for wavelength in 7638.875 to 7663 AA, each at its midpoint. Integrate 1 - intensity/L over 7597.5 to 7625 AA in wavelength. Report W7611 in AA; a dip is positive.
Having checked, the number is 0.9 AA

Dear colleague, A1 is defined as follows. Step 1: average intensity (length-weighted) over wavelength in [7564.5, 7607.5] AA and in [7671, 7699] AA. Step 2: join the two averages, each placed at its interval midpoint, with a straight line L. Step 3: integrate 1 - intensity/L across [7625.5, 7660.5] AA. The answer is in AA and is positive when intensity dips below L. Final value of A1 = -1.08 AA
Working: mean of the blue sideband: 3.31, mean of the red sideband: 3.2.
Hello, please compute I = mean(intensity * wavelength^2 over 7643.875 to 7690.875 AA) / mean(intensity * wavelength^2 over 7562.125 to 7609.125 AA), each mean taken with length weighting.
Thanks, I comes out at 1.0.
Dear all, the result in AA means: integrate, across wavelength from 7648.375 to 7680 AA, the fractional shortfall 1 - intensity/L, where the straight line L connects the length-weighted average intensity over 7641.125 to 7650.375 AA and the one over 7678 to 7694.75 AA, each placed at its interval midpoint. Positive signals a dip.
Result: 2.2 AA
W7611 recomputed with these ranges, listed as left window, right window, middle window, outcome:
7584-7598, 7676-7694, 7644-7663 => 0.38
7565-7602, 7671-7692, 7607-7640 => -0.26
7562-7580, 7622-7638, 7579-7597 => 0.46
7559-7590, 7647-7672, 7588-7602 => -0.89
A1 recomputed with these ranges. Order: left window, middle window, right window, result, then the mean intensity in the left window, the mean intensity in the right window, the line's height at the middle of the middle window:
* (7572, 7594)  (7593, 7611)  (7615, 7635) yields -1.25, 3.2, 3.3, 3.24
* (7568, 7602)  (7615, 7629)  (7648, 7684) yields 0.39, 3.32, 3.17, 3.25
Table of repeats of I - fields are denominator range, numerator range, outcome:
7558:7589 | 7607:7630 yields 1.02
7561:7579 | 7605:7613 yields 1.06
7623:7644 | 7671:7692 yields 0.94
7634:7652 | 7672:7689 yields 0.96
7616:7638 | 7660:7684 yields 0.98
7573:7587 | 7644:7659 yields 1.01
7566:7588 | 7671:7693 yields 1.01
